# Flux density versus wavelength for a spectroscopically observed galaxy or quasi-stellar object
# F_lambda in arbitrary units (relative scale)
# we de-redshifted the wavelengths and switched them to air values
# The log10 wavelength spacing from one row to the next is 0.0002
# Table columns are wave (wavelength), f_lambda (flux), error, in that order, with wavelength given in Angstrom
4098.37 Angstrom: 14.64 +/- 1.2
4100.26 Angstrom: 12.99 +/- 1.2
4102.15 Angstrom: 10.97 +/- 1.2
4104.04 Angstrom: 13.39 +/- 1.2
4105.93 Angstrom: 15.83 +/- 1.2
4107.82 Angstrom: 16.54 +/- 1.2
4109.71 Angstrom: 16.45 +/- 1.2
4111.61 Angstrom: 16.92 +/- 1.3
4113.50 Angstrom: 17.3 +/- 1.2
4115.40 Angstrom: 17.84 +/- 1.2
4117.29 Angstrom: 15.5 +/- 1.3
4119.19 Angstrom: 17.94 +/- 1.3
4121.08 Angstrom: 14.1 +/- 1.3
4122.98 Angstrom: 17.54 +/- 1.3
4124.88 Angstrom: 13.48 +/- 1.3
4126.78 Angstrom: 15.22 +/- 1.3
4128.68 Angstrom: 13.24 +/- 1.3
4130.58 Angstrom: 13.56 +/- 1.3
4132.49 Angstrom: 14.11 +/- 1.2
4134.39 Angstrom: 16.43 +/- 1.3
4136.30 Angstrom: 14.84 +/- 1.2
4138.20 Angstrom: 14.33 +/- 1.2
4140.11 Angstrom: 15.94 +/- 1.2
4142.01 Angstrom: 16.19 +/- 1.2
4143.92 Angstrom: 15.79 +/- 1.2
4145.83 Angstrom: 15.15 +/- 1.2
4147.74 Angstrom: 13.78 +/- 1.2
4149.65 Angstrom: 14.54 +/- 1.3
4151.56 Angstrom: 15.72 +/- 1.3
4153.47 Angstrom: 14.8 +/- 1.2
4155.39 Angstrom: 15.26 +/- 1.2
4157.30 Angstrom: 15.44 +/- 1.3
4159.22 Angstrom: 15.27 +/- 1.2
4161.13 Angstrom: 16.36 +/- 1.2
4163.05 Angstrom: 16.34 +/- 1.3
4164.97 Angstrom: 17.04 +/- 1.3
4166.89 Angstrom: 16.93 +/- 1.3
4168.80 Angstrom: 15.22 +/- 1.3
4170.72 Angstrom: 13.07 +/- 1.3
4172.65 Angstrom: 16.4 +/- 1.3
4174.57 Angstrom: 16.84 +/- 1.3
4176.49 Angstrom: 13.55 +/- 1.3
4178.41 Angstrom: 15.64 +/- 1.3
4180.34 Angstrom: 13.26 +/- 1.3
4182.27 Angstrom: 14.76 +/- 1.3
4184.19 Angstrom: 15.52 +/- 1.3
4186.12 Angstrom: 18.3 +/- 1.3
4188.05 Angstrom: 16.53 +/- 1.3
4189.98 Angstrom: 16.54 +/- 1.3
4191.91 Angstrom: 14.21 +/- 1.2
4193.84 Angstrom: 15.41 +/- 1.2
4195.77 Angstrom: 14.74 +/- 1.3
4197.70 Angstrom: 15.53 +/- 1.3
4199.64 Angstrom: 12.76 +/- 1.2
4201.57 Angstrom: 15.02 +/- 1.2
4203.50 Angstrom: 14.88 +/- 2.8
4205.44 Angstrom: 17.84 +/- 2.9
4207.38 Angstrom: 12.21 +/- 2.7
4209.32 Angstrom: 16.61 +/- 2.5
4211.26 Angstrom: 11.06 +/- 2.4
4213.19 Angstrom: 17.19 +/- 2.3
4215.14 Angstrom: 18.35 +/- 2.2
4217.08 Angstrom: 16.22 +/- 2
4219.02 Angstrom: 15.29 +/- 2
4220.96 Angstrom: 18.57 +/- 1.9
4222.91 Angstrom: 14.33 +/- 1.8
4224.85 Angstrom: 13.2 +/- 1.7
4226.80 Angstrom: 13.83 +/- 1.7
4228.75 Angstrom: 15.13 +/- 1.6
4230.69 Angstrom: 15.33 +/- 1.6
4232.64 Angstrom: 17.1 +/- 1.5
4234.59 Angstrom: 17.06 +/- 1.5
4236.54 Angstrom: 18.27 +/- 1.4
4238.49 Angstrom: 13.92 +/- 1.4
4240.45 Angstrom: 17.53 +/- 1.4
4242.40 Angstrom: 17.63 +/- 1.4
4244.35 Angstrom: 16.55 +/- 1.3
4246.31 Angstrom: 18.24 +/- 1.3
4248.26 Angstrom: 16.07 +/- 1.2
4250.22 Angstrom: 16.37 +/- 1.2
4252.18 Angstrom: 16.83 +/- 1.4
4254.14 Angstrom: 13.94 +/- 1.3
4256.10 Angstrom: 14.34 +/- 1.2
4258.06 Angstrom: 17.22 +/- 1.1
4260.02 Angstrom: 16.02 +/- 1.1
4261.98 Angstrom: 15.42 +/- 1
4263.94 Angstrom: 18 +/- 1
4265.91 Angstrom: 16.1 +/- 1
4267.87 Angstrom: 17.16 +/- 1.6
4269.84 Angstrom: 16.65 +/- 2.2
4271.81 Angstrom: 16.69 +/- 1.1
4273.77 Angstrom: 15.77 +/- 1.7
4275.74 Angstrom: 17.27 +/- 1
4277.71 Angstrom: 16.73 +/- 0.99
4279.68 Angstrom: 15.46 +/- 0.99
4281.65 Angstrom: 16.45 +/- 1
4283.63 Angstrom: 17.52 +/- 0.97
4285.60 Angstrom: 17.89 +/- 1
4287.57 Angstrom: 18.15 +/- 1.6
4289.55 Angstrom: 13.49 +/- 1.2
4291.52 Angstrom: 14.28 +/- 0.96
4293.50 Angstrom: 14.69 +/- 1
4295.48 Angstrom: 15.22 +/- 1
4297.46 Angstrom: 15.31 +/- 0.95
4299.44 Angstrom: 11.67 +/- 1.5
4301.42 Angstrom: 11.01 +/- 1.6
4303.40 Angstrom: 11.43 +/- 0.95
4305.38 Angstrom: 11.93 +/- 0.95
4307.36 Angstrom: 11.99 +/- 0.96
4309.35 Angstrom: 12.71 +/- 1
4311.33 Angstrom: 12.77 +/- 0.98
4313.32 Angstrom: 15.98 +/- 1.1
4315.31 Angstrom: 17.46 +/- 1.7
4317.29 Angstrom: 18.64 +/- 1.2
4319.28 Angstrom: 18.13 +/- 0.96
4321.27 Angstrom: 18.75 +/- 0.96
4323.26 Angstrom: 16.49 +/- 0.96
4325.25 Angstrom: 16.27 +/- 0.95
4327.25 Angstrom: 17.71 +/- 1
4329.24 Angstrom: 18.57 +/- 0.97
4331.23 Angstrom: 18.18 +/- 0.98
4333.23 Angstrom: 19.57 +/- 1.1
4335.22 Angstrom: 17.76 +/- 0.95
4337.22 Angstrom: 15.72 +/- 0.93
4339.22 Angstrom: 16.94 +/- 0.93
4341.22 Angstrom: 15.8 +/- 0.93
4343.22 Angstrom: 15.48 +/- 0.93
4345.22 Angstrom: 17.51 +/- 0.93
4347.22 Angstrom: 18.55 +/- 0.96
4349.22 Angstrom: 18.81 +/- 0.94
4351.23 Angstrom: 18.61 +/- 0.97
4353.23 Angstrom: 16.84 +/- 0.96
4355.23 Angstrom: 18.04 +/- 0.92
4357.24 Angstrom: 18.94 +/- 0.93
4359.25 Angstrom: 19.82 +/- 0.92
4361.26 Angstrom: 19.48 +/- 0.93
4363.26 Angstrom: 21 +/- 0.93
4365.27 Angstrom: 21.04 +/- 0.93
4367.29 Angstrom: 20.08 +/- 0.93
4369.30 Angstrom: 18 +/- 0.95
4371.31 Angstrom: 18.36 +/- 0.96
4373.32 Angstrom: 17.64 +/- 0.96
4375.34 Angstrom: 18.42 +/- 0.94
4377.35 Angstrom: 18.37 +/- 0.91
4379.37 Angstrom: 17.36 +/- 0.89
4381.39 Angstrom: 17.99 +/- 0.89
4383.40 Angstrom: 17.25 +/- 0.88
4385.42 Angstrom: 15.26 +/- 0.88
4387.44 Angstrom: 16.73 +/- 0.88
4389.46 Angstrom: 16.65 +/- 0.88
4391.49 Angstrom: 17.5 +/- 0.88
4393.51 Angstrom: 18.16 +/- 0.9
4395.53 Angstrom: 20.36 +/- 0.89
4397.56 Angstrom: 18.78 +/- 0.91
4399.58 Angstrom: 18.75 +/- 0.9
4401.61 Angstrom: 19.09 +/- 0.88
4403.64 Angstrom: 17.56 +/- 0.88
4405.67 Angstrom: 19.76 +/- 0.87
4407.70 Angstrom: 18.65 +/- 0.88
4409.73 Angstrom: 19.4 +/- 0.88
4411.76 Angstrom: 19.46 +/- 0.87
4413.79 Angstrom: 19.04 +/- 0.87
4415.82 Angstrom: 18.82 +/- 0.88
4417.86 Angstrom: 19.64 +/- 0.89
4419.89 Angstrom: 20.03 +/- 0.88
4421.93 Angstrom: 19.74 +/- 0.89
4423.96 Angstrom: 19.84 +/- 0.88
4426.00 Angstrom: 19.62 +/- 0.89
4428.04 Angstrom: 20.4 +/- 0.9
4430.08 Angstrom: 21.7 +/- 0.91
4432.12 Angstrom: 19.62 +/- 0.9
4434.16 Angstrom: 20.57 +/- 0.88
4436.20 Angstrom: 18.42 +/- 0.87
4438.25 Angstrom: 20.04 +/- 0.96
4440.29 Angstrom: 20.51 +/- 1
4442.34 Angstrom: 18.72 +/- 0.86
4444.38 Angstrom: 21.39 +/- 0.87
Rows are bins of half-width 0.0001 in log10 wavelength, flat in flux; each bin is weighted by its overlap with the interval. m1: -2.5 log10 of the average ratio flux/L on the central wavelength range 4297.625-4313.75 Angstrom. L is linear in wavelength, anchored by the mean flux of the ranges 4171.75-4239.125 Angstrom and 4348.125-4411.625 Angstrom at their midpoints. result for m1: 0.35 mag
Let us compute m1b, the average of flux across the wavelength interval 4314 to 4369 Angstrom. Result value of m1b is 18.1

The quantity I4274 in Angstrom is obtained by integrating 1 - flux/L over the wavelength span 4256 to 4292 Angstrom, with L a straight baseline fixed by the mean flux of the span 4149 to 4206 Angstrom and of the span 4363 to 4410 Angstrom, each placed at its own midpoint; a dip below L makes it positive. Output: 0.78 Angstrom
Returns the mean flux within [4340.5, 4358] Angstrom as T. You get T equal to 17.6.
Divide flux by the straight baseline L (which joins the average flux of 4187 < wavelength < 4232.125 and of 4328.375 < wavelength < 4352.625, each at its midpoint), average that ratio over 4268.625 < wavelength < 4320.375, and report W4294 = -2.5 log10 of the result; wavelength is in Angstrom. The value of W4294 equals 0.11 mag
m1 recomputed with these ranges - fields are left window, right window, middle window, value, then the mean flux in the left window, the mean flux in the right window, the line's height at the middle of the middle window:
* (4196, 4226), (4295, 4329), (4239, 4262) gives -0.08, 15.2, 15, 15.1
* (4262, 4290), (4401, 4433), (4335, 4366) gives 0.00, 16.7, 19.5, 18.2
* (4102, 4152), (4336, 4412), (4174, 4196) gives 0.04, 15.3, 18.2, 16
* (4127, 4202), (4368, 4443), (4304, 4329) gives 0.11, 15.2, 18.8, 17.5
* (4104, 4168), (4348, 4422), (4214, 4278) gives 0.04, 15.6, 18.6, 16.9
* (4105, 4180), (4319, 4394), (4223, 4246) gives 0.04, 15.5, 17.9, 16.6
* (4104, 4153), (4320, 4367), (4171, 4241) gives 0.06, 15.5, 18.1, 16.4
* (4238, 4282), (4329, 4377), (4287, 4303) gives 0.22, 16.4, 18.3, 17.1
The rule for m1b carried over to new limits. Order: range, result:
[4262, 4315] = 15.1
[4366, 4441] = 18.9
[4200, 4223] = 15.6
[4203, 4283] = 16.1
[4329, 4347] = 17.3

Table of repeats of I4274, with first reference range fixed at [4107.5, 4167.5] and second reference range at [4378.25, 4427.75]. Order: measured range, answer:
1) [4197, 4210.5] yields 1.2 Angstrom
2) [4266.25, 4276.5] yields 0.3 Angstrom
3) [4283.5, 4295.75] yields 1.1 Angstrom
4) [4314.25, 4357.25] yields 0.5 Angstrom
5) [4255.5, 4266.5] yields 0.5 Angstrom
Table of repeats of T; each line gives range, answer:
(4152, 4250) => 15.7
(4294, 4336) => 15.6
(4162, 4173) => 15.8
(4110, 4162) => 15.4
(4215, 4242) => 16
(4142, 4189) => 15.5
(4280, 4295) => 16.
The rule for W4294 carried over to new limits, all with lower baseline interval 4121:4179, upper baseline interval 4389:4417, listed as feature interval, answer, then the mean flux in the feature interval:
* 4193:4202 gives 0.09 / 14.7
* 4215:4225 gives 0.01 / 16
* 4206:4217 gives 0.06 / 15.3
